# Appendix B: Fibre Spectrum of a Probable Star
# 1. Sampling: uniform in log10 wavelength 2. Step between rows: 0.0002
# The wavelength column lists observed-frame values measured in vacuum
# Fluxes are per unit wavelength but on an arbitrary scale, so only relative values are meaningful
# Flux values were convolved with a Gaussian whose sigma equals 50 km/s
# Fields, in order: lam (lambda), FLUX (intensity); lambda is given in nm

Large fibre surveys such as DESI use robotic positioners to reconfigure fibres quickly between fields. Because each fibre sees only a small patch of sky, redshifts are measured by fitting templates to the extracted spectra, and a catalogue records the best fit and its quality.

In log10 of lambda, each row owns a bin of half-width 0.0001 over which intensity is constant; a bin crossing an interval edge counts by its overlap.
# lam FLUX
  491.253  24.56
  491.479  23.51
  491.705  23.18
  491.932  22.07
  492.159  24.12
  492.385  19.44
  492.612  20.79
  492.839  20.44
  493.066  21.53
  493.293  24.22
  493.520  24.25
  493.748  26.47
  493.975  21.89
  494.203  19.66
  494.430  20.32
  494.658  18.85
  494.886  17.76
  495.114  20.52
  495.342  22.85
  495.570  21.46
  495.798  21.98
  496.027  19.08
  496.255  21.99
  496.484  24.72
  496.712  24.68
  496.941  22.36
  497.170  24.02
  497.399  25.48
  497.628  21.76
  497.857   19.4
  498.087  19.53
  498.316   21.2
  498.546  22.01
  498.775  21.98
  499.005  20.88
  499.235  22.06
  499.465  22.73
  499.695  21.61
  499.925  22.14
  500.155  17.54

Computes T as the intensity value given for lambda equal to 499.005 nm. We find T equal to 20.88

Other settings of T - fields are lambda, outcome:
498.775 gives 21.98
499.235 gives 22.06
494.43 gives 20.32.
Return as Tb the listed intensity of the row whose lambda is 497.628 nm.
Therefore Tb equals 21.76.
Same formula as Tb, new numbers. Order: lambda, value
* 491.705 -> 23.18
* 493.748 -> 26.47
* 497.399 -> 25.48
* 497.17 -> 24.02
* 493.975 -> 21.89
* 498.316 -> 21.2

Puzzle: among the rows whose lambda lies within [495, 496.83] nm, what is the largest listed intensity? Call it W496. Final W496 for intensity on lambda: 24.72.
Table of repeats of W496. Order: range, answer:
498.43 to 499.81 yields 22.73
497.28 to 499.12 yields 25.48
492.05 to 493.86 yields 26.47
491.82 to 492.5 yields 24.12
